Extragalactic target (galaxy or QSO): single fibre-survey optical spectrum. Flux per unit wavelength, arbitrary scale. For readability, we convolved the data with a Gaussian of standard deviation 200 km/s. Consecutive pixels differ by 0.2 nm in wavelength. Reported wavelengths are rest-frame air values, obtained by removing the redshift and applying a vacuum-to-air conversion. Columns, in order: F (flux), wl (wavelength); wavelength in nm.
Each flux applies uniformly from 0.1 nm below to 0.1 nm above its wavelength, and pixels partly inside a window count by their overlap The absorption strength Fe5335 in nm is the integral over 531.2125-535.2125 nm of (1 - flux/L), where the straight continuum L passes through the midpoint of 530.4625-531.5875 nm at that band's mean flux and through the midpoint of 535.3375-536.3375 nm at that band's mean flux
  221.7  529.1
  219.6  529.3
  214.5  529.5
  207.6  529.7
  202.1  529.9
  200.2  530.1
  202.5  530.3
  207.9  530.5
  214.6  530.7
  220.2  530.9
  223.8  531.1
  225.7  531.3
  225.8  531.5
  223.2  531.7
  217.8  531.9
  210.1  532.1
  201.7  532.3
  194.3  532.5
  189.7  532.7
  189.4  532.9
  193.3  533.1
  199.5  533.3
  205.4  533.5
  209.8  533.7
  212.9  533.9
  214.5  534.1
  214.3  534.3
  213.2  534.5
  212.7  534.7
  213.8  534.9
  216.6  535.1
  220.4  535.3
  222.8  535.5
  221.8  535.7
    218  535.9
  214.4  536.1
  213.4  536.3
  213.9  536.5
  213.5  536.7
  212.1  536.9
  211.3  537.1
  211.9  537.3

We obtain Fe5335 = 0.19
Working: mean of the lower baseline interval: 220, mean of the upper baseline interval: 219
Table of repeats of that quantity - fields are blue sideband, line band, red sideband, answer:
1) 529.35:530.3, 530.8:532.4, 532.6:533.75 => -0.13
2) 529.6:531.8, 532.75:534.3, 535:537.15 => 0.08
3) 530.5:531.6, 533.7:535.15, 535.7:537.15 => 0.02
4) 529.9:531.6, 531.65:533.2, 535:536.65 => 0.10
